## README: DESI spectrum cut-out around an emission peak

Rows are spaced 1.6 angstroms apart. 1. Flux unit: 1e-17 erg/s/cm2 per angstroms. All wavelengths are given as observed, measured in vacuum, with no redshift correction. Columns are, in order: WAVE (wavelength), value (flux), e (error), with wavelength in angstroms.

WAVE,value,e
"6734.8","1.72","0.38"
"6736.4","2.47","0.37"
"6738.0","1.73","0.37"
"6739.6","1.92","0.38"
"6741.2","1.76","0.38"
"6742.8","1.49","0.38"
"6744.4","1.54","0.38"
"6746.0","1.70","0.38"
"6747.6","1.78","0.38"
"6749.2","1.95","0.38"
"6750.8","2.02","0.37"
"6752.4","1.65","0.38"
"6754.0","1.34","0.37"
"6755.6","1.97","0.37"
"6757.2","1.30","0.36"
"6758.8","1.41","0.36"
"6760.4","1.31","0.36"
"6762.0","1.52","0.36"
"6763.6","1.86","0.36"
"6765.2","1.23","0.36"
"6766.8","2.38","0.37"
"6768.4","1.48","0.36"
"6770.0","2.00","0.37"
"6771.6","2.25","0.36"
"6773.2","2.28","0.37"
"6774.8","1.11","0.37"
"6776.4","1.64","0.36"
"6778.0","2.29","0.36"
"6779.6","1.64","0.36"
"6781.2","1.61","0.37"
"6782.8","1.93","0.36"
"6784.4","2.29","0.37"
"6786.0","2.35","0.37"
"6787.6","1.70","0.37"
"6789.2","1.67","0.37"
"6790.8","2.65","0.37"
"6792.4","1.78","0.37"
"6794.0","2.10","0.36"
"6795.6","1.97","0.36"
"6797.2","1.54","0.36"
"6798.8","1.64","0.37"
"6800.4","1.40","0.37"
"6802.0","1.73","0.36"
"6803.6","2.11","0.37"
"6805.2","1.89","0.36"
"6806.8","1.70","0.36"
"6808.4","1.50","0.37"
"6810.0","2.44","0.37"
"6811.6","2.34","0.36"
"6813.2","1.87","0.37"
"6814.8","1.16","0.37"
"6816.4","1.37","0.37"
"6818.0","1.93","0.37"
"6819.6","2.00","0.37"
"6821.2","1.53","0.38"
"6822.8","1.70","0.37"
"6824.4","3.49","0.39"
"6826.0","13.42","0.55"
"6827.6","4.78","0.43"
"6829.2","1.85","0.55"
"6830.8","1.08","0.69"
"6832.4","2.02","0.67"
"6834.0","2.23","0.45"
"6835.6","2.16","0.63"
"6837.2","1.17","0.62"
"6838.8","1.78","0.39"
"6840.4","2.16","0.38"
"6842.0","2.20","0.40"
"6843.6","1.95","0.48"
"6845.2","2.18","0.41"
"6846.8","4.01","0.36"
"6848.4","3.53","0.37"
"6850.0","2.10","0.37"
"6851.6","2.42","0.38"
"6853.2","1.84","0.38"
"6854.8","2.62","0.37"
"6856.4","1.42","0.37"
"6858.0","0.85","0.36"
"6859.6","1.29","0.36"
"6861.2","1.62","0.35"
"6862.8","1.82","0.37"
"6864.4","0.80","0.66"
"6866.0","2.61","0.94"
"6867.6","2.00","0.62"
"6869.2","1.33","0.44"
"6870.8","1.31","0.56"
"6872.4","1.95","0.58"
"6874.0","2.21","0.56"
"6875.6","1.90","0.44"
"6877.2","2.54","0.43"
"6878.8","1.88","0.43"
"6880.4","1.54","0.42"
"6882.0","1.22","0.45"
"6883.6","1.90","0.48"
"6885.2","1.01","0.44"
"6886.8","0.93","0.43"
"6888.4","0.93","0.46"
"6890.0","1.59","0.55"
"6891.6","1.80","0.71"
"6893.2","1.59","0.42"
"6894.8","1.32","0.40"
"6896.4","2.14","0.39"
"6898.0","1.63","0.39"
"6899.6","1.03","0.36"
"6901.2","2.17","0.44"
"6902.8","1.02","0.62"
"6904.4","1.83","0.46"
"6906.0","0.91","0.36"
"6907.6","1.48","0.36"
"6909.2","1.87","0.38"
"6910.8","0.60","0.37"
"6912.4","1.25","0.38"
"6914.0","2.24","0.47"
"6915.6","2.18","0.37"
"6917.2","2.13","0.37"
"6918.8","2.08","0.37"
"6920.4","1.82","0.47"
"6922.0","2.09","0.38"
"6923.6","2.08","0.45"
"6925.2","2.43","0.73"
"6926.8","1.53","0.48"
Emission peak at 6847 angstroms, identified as [N II] 6583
